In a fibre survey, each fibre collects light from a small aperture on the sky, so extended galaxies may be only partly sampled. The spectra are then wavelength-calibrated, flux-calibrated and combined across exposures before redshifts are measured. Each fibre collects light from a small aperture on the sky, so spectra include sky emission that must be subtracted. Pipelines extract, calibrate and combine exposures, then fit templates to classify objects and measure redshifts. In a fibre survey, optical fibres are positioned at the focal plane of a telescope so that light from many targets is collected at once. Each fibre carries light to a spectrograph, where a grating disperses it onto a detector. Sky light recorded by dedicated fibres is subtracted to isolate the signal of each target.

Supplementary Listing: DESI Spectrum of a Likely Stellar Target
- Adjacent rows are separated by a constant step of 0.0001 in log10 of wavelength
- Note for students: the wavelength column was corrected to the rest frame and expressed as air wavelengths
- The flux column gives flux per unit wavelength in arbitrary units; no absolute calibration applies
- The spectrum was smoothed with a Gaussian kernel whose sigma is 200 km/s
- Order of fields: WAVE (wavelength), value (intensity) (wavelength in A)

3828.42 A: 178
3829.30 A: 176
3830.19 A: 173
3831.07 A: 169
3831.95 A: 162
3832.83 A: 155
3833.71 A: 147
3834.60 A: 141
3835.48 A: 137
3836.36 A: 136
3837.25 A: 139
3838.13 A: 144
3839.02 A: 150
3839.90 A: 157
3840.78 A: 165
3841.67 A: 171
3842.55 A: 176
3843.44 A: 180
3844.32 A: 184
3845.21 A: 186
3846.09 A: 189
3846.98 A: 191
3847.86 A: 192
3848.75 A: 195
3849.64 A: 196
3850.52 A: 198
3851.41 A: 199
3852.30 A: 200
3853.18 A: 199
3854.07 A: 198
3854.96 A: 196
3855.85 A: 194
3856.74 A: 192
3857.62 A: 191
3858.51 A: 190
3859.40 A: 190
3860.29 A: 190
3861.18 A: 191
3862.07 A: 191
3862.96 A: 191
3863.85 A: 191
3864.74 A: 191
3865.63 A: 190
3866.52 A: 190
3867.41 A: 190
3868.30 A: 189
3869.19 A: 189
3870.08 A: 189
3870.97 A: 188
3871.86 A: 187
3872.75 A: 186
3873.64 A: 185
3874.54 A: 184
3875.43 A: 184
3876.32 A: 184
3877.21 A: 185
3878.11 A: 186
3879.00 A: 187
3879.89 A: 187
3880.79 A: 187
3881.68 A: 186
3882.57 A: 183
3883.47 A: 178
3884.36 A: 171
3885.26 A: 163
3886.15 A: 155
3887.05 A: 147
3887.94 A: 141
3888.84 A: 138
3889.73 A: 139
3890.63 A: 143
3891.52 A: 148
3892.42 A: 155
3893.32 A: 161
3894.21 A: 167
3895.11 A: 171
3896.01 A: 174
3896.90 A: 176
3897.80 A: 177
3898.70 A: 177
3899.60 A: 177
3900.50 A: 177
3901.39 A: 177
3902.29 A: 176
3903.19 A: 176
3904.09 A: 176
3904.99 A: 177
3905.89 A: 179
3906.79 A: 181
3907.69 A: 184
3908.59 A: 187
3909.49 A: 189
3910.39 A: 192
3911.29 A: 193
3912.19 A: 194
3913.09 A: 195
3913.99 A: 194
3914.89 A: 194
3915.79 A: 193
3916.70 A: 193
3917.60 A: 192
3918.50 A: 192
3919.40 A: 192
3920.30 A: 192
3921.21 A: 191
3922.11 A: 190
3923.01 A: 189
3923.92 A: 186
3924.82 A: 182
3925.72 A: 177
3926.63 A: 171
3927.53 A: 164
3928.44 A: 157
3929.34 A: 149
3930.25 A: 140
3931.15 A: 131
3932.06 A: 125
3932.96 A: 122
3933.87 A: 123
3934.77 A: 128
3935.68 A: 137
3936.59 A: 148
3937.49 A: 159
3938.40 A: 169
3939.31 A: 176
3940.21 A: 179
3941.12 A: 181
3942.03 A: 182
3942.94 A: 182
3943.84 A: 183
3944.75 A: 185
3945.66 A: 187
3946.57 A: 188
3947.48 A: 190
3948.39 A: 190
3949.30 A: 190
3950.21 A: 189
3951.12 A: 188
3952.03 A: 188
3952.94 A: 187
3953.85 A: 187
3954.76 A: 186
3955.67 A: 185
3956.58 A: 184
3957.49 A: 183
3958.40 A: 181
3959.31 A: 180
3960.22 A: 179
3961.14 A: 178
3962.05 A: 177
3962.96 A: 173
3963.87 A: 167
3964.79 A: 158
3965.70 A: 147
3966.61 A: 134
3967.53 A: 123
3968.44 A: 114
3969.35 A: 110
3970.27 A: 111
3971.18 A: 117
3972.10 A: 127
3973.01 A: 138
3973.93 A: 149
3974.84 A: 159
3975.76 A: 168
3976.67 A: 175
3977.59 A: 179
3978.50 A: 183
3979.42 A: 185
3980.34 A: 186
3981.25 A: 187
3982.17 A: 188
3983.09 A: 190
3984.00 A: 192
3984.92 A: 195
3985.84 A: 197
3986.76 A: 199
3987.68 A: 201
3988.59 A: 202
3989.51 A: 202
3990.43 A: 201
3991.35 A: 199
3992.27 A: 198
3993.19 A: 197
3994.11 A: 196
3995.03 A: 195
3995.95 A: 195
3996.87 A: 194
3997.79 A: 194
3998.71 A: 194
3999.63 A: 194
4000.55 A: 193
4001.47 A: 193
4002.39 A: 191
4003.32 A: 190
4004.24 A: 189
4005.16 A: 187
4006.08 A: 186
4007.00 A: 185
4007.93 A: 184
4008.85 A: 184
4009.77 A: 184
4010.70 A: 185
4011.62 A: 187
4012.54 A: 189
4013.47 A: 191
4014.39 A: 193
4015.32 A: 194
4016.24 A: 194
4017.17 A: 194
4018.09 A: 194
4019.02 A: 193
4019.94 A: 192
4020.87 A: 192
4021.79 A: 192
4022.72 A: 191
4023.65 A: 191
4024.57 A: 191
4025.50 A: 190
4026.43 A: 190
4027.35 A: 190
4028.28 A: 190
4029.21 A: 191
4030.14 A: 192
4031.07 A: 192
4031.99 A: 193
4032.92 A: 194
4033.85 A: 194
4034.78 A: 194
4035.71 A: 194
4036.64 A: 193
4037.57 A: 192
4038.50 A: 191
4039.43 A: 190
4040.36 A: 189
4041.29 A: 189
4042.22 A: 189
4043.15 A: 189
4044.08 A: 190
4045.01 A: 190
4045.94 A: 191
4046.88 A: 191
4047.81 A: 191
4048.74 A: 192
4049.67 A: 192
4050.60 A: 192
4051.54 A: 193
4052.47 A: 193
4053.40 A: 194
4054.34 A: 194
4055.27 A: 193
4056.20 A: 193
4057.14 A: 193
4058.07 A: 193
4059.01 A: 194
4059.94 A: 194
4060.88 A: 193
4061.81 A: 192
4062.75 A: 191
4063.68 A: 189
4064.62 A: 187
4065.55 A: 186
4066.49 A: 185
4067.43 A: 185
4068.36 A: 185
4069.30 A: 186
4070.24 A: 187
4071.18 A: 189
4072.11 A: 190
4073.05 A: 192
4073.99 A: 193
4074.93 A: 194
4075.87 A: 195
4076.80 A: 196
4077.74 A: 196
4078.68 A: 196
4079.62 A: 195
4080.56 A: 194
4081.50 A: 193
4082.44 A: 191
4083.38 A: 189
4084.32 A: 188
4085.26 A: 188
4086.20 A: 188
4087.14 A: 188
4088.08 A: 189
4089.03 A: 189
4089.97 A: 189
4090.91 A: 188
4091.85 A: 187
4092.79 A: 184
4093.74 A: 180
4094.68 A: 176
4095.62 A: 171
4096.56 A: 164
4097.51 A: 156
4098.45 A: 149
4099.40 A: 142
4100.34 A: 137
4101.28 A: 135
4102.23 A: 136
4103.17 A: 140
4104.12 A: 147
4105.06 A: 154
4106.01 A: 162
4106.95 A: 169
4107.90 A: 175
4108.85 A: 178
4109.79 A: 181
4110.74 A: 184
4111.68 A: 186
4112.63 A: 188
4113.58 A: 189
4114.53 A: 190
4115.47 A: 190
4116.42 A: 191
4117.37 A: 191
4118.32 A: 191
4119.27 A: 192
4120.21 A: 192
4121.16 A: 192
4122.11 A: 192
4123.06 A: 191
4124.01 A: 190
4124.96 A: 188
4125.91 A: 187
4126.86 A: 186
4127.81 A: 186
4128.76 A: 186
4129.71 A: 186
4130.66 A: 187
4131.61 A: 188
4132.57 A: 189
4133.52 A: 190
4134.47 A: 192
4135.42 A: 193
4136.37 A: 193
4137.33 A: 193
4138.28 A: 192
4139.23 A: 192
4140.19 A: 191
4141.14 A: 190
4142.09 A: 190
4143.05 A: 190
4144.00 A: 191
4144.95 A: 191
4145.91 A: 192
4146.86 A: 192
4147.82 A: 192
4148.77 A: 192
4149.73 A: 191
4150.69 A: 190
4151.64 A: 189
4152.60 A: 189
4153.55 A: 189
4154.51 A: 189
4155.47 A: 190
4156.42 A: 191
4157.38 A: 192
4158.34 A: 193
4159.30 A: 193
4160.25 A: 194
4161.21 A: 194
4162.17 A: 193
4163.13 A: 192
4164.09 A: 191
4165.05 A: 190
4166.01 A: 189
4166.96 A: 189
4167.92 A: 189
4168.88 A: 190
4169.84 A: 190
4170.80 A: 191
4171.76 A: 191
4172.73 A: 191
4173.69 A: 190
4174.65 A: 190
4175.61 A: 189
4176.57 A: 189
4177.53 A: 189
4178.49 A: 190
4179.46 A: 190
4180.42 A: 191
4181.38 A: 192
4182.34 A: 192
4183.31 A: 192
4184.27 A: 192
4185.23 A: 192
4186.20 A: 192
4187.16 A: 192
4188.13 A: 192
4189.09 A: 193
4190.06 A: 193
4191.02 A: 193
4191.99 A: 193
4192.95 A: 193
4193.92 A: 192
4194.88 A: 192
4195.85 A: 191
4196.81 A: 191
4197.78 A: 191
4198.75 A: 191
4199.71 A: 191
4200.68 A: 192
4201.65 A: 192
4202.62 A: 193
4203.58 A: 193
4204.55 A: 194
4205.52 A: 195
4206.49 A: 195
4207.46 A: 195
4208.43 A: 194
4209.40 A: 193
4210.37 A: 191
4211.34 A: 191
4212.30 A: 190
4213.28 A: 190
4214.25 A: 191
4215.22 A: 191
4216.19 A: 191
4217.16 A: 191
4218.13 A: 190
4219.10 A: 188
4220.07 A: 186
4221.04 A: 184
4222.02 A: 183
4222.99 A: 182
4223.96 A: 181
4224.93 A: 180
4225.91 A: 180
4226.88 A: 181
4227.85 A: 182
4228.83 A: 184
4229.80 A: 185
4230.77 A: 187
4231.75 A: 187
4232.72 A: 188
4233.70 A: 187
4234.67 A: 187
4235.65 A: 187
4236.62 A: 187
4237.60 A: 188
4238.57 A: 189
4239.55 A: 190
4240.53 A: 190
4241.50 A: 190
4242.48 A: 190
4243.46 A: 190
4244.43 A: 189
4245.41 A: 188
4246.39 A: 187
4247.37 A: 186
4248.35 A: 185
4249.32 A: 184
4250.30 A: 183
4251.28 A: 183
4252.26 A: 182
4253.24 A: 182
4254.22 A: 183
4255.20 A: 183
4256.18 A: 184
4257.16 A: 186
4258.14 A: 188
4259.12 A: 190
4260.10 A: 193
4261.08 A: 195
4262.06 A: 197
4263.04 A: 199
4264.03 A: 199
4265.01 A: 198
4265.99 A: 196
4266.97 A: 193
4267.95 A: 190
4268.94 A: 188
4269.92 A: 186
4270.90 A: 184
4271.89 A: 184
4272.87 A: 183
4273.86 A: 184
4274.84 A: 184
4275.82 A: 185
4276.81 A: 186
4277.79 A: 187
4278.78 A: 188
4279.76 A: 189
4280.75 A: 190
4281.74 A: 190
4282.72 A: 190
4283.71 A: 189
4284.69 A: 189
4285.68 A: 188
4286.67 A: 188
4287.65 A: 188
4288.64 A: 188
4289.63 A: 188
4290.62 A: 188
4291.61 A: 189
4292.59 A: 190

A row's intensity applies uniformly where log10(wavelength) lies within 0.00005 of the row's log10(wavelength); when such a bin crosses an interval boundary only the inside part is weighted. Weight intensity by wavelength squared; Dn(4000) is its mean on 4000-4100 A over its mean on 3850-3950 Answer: 1.15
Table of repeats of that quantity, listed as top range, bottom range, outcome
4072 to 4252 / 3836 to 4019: 1.18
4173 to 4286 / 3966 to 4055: 1.14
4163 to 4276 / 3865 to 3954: 1.26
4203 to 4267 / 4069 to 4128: 1.11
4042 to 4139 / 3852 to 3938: 1.15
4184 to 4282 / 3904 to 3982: 1.27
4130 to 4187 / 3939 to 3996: 1.19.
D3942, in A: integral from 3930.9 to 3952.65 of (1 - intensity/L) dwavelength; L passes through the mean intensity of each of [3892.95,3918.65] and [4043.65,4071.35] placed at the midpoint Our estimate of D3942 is 1.9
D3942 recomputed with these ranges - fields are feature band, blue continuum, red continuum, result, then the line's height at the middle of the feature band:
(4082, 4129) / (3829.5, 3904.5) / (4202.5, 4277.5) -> 1.5 A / 184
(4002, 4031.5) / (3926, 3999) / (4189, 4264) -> -2.5 A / 175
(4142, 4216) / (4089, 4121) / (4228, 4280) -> -4.6 A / 180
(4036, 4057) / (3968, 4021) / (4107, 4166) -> -0.7 A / 185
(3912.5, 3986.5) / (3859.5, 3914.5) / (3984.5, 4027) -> 6.1 A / 186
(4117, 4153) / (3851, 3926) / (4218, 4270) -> -0.9 A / 186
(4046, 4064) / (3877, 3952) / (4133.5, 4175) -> -0.9 A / 184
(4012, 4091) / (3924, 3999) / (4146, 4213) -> -5.0 A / 180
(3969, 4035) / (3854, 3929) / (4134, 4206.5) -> -0.1 A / 185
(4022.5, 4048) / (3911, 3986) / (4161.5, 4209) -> -1.8 A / 178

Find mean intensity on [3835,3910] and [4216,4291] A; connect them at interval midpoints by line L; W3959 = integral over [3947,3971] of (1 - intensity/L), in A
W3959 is 1.6 A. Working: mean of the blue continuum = 178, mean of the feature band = 168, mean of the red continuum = 187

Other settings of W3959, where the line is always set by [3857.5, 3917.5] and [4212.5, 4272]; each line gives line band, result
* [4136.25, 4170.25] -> -1.00 A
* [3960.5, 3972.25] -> 2.54 A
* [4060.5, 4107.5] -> 1.23 A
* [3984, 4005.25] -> -1.58 A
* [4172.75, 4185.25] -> -0.30 A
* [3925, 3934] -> 1.63 A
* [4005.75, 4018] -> -0.42 A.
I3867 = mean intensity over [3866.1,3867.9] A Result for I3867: 190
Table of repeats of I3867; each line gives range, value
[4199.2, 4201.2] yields 192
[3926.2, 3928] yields 167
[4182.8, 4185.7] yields 192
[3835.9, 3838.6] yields 139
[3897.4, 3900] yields 177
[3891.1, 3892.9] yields 151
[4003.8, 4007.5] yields 187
